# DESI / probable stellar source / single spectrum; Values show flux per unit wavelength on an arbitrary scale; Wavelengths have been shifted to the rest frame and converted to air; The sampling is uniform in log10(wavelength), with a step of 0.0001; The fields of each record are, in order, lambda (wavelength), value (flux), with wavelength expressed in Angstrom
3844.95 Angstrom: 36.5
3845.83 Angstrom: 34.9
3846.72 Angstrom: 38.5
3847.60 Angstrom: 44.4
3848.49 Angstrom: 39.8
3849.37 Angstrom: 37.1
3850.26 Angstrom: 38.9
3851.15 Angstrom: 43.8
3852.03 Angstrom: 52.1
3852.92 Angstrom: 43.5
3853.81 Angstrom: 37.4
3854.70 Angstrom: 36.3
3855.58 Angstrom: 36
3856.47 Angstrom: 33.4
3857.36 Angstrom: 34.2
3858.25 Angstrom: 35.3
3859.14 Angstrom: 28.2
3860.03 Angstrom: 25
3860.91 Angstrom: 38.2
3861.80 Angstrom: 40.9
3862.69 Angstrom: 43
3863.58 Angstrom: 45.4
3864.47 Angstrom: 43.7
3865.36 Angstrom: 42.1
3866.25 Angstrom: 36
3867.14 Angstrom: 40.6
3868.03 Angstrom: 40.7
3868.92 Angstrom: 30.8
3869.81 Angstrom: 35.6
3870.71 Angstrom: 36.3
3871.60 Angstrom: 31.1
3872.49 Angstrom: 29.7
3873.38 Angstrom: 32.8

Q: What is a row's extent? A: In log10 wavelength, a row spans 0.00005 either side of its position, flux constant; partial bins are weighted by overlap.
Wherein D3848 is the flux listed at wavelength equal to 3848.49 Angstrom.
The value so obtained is 39.8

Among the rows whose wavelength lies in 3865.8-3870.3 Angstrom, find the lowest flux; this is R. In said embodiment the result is 30.8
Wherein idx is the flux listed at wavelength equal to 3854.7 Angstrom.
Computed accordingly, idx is 36.3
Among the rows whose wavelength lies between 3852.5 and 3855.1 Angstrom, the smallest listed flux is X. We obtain 36.3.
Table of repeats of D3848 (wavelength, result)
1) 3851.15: 43.8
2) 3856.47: 33.4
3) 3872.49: 29.7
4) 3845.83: 34.9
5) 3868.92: 30.8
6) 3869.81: 35.6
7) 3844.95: 36.5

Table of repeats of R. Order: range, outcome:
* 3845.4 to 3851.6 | 34.9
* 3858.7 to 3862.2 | 25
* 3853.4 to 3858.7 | 33.4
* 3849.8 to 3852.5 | 38.9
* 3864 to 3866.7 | 36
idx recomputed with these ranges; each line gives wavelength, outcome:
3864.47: 43.7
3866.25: 36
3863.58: 45.4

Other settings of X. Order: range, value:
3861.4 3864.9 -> 40.9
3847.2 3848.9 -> 39.8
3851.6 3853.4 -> 43.5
